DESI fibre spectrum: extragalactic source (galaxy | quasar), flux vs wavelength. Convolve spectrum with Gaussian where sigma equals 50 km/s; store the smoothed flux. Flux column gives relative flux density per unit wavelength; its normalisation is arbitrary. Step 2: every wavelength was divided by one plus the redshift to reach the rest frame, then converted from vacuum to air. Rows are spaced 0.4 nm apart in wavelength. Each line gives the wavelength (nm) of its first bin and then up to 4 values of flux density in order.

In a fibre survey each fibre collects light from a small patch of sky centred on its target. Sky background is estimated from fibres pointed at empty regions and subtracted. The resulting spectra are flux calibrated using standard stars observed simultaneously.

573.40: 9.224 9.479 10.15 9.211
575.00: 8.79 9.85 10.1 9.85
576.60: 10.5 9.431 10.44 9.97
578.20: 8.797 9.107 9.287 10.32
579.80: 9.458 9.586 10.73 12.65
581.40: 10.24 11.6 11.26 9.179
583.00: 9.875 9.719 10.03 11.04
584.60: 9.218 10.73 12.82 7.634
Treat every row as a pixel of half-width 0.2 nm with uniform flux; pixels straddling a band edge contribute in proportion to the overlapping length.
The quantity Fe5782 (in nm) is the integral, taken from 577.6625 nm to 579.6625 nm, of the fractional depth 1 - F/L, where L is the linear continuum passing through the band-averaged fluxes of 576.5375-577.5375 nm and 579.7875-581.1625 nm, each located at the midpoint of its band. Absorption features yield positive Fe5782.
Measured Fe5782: 0.17 nm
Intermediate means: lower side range 10.1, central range 9.48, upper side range 10.7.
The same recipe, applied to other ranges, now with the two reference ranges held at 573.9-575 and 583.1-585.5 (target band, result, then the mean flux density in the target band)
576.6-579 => 0.05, 9.61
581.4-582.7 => -0.06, 10.7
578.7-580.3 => 0.06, 9.63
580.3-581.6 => -0.12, 11.1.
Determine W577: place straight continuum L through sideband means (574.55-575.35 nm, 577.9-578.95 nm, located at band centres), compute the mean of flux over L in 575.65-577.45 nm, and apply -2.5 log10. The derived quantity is -0.10 mag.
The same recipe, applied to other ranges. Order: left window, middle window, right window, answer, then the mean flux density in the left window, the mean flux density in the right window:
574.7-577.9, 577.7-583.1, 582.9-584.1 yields -0.03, 9.84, 9.97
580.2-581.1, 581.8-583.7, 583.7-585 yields 0.04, 11.1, 10.2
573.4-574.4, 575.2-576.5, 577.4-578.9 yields -0.04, 9.7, 9.44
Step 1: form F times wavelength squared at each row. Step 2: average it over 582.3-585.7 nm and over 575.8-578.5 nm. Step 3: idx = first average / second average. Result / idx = 1.1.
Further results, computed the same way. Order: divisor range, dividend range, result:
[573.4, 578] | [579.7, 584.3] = 1.09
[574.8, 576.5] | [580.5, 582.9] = 1.15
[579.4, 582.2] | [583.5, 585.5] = 1.00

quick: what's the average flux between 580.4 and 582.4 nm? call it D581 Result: 11.3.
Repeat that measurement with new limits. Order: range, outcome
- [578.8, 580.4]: 9.66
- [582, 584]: 10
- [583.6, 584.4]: 10.5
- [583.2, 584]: 9.87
